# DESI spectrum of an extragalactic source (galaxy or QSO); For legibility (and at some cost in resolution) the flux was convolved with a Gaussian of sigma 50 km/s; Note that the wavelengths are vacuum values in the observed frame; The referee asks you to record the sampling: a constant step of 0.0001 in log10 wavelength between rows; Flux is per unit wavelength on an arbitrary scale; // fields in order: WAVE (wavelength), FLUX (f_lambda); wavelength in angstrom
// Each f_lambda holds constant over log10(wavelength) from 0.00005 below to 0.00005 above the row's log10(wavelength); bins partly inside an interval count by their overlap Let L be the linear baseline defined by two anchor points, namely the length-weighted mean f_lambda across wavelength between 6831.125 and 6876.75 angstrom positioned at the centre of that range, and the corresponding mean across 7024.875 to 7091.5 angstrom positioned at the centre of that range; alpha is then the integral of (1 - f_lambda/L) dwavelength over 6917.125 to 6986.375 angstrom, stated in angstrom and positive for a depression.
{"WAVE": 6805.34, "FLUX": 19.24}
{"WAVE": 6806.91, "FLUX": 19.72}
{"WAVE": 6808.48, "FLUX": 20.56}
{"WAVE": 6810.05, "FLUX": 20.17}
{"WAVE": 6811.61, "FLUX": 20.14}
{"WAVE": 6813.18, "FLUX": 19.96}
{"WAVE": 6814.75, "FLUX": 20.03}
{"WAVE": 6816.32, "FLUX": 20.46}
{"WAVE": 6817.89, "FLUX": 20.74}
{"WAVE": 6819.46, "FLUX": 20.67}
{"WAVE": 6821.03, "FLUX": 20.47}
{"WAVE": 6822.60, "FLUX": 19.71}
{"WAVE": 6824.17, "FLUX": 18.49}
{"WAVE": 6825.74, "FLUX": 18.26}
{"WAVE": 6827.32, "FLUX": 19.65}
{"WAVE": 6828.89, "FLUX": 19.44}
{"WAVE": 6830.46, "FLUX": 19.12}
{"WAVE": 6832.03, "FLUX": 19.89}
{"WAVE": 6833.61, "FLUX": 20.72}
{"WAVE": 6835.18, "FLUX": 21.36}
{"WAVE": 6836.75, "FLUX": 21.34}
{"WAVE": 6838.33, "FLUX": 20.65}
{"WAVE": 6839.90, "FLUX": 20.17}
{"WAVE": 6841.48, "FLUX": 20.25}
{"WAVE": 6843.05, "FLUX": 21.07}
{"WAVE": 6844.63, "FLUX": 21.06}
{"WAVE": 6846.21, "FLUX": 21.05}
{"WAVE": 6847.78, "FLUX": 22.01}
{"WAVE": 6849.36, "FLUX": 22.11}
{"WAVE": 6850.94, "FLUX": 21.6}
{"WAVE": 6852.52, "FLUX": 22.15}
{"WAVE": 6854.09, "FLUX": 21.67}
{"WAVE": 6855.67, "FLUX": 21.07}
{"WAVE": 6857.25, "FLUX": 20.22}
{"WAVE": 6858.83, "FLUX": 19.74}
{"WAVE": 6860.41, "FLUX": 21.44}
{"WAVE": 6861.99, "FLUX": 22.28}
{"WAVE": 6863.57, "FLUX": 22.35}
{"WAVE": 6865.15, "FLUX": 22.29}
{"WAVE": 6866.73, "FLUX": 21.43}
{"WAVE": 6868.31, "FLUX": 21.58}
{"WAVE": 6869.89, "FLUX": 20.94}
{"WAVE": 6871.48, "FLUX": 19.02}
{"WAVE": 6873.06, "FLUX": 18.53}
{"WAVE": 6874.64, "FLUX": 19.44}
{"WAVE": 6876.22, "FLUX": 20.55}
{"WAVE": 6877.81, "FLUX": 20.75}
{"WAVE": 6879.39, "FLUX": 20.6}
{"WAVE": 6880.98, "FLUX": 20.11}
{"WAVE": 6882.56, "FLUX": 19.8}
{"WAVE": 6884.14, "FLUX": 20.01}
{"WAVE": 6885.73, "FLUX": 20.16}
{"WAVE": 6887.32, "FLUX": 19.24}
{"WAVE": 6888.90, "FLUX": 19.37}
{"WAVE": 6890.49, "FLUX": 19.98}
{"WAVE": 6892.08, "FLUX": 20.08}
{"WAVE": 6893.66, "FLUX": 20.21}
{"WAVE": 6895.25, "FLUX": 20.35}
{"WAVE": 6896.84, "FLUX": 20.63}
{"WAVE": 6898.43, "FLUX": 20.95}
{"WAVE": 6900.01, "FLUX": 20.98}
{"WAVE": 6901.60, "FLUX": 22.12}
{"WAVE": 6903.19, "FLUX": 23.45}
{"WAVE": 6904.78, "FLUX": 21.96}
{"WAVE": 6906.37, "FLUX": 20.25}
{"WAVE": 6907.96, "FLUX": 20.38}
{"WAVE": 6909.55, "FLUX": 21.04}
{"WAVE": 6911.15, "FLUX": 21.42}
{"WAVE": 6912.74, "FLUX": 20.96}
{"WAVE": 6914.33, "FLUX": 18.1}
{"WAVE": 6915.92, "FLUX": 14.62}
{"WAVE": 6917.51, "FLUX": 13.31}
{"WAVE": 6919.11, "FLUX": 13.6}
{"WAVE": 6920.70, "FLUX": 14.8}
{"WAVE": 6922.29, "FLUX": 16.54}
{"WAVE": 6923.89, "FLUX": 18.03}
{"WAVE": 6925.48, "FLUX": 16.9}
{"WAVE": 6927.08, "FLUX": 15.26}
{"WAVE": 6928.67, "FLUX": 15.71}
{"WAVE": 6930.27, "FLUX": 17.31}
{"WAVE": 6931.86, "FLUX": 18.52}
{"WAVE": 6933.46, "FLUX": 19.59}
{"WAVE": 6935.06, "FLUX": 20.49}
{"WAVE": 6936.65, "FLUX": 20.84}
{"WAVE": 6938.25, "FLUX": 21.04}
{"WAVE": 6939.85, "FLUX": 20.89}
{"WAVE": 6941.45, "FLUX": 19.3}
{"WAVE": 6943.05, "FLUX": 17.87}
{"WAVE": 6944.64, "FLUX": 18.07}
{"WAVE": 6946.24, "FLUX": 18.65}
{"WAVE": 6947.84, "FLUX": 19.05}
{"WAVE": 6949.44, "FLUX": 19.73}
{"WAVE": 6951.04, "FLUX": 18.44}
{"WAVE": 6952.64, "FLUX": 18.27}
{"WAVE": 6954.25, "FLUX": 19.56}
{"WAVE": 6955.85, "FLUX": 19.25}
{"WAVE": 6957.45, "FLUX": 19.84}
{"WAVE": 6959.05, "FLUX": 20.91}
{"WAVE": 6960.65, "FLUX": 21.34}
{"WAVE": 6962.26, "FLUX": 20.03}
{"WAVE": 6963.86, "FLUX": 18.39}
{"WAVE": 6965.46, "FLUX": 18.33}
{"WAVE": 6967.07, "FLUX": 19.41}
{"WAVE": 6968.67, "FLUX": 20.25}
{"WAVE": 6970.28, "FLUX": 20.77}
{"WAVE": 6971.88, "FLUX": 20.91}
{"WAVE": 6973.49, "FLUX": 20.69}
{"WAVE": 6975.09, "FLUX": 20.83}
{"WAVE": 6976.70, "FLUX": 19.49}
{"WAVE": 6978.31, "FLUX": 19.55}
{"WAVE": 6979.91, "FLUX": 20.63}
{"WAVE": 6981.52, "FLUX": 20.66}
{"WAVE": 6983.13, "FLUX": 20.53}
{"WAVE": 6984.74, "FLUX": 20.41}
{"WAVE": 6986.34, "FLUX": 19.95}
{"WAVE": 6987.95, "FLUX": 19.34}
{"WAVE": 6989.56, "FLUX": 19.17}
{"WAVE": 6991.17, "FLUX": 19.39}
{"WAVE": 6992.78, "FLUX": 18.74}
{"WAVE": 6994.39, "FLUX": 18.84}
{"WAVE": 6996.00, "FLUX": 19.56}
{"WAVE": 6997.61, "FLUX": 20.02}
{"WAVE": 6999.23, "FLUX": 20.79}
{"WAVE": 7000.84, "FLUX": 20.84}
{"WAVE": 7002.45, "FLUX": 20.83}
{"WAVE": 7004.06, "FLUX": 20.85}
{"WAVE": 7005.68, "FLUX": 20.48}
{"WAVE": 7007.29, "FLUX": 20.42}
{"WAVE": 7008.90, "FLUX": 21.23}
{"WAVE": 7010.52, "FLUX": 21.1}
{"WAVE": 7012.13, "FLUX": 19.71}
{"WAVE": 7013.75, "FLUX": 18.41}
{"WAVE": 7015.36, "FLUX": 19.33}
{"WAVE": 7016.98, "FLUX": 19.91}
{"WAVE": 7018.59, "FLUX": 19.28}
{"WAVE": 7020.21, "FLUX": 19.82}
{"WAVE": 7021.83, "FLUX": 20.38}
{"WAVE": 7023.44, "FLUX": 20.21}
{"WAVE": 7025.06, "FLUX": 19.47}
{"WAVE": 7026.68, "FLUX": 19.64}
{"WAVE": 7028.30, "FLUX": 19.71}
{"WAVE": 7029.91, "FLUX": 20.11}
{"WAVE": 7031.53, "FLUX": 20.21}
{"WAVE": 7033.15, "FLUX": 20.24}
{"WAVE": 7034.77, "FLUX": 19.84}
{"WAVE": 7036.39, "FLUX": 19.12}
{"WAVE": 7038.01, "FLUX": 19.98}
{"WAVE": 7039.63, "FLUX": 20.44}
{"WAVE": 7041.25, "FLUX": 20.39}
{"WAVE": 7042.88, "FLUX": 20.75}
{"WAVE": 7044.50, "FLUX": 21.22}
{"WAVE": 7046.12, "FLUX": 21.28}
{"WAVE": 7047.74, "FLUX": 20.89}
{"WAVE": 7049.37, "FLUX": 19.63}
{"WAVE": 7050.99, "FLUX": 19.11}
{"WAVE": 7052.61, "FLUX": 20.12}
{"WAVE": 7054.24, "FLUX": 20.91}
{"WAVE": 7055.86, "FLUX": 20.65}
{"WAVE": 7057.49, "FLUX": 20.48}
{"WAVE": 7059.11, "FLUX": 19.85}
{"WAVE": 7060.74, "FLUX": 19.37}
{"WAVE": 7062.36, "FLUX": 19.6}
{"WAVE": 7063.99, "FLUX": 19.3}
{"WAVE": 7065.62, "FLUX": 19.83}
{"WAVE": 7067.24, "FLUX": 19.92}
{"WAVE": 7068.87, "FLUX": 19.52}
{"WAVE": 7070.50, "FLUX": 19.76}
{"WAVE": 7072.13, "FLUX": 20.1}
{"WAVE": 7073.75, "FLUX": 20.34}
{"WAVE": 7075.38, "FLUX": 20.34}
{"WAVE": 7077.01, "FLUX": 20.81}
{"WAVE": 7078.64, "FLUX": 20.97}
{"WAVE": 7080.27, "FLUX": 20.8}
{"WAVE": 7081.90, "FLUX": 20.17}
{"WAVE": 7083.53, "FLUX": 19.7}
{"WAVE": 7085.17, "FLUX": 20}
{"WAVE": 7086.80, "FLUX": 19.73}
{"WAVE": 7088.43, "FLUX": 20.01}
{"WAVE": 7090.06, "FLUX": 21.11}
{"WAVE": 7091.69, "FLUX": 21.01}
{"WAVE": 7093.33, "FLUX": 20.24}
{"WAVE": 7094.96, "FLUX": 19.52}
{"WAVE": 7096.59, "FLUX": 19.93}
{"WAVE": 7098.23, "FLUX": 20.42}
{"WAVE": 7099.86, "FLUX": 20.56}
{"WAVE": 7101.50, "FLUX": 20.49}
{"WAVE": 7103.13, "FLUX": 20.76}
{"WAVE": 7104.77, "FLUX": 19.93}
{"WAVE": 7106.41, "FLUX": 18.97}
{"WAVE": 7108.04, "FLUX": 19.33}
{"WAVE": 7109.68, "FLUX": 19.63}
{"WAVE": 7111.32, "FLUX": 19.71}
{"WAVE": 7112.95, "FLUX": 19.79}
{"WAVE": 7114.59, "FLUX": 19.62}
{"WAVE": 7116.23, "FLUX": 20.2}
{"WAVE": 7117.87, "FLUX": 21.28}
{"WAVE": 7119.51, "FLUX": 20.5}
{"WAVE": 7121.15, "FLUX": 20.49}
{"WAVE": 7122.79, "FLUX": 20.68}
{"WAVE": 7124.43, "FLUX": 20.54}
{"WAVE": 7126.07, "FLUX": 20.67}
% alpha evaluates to 5.3 angstrom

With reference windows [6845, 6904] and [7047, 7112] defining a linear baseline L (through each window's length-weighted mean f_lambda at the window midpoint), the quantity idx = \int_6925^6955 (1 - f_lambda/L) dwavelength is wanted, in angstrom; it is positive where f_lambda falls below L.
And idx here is 2.7 angstrom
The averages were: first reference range 20.8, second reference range 20.1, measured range 18.7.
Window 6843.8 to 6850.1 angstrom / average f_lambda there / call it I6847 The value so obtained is 21.5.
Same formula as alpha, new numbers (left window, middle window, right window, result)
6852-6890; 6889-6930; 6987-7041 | 3.16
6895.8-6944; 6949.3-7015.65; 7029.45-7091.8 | -1.60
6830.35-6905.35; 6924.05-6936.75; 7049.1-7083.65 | 1.64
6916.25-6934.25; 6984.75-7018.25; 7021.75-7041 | -1.83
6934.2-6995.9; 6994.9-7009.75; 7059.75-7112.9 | -0.52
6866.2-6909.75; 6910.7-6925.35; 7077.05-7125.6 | 2.68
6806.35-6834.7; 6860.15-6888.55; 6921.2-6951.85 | -1.89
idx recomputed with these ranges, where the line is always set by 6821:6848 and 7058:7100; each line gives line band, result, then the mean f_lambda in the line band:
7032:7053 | -0.11 angstrom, 20.2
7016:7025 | 0.12 angstrom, 19.9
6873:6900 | 0.11 angstrom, 20.1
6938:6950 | 0.56 angstrom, 19.2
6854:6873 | -0.79 angstrom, 21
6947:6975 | 0.59 angstrom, 19.7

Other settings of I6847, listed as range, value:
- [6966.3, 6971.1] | 20.2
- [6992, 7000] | 19.6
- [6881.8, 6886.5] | 20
